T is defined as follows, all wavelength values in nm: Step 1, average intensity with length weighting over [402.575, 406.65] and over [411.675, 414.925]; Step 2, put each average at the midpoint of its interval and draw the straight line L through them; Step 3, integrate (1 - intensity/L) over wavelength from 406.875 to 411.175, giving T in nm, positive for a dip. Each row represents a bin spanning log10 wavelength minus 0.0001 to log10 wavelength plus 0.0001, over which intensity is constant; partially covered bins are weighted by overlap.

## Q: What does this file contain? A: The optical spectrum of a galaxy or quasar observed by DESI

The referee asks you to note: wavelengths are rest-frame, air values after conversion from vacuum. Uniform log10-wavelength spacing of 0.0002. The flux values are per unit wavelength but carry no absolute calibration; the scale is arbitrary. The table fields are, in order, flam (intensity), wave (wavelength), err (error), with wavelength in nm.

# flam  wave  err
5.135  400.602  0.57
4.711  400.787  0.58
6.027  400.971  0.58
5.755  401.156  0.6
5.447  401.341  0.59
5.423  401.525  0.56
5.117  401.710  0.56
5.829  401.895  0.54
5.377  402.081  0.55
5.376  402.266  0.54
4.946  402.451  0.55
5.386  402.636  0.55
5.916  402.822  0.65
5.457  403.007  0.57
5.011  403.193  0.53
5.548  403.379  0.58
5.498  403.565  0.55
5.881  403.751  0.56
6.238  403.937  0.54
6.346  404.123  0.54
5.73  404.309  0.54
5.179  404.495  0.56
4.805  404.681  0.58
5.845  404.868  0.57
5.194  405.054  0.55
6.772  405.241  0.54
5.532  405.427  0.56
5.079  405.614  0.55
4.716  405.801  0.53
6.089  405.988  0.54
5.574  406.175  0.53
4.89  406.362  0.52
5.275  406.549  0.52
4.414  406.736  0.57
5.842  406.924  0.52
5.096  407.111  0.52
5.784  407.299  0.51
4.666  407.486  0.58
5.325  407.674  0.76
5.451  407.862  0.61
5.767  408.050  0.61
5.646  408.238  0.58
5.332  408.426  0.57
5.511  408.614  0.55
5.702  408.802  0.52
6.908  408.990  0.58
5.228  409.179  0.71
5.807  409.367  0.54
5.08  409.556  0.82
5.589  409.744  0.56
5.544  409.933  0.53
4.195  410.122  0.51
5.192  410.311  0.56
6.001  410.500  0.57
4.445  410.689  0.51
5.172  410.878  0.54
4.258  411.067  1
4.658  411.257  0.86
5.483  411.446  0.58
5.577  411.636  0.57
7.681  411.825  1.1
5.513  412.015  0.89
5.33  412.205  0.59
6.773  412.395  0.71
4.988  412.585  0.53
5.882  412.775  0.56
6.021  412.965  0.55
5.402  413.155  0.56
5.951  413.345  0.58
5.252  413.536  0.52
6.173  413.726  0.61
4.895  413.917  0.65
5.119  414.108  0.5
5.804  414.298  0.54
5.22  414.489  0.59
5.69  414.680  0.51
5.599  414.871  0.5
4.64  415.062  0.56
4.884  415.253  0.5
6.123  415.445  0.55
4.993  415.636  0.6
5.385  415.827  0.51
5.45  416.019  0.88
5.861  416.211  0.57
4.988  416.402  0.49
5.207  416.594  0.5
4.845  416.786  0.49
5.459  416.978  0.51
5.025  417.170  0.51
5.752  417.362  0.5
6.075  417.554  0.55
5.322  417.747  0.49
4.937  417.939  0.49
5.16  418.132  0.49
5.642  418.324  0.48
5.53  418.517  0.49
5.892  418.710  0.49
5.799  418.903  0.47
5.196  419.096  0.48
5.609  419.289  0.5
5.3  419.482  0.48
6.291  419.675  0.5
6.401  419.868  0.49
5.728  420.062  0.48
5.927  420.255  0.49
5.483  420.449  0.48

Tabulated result 0.21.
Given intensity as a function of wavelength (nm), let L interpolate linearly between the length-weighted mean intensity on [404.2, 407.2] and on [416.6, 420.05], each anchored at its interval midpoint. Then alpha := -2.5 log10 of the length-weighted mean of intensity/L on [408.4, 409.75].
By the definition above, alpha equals -0.05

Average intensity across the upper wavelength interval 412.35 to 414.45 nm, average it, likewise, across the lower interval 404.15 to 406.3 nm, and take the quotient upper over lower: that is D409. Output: 1.02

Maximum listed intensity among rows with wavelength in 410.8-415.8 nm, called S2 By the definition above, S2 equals 7.681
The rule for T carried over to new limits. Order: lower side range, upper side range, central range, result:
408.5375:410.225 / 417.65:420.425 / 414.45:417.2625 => 0.15 nm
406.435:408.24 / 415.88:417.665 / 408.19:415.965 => -0.18 nm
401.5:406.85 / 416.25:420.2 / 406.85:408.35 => 0.01 nm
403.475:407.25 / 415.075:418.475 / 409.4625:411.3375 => 0.14 nm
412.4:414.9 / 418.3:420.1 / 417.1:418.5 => 0.07 nm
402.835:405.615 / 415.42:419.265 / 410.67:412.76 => 0.01 nm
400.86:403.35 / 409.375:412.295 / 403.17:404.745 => -0.05 nm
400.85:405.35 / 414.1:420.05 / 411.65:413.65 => -0.13 nm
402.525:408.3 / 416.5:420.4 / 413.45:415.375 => 0.07 nm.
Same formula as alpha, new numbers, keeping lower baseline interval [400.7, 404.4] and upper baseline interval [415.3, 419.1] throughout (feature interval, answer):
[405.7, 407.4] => 0.05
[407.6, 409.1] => -0.04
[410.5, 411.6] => 0.11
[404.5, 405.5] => -0.01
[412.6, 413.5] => -0.05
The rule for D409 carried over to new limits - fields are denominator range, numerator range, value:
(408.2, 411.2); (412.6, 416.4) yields 1.03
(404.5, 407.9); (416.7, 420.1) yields 1.04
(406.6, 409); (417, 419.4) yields 1.01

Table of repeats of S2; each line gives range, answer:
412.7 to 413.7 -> 6.021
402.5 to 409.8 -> 6.908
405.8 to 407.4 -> 6.089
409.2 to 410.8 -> 6.001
